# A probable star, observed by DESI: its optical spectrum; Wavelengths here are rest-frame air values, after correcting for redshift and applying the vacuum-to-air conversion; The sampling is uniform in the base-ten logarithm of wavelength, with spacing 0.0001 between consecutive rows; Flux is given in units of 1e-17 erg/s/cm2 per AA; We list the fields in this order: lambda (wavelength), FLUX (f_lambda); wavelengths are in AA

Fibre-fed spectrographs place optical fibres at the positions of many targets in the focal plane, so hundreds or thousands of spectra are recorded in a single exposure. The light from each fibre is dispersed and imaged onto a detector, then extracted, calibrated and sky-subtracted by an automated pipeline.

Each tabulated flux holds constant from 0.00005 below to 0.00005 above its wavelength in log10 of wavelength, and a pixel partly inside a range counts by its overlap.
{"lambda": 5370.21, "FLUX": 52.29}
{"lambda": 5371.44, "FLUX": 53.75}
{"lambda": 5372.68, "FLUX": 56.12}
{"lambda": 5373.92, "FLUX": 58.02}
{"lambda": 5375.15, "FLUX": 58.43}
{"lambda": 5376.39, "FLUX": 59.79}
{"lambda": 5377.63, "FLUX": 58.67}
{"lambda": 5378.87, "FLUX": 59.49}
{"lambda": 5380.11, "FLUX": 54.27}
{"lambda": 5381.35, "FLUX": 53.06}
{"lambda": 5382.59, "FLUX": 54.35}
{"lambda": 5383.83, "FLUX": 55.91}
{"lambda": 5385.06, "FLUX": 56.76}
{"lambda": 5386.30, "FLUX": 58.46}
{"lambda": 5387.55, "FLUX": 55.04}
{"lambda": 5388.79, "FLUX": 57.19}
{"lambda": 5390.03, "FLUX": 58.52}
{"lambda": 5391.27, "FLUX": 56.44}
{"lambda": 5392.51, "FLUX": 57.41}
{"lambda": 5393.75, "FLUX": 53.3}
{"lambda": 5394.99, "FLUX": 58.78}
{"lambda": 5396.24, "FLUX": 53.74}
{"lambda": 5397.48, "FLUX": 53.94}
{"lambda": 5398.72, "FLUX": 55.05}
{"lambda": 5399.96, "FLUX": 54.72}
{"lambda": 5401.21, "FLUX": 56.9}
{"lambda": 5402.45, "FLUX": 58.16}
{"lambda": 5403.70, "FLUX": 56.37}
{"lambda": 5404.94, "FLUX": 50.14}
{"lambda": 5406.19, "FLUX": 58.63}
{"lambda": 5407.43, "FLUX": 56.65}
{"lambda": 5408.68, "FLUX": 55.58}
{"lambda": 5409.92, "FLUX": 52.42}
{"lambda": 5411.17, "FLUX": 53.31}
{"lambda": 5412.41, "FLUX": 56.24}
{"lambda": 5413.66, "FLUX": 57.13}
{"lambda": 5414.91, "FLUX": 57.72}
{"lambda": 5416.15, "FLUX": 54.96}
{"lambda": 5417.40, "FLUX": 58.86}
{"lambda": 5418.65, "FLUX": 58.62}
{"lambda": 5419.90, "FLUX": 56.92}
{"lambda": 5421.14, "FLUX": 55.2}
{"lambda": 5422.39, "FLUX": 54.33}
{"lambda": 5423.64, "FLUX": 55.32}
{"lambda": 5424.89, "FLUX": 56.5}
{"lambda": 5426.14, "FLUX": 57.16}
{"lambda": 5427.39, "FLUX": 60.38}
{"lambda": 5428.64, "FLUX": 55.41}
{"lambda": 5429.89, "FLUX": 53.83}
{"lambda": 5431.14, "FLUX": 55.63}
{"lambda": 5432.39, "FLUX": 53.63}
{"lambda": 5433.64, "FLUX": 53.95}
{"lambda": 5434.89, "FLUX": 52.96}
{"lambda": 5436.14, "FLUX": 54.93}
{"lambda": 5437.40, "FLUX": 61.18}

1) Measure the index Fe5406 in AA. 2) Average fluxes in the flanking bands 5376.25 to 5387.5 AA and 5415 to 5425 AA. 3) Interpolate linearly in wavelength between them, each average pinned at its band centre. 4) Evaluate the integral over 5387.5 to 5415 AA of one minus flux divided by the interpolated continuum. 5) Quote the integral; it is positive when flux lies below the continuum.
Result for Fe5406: 0.3 AA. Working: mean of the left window 56.5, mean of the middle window 55.8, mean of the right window 56.4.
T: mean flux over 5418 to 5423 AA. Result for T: 56.3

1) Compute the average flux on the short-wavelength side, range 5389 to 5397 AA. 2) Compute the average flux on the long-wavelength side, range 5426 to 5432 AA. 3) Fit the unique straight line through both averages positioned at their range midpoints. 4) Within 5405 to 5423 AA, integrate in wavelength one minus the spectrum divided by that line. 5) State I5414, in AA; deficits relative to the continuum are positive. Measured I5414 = 0.1 AA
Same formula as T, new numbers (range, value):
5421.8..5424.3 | 54.8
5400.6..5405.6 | 55.4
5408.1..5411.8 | 53.9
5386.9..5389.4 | 55.9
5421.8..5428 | 56.7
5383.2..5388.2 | 56.5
